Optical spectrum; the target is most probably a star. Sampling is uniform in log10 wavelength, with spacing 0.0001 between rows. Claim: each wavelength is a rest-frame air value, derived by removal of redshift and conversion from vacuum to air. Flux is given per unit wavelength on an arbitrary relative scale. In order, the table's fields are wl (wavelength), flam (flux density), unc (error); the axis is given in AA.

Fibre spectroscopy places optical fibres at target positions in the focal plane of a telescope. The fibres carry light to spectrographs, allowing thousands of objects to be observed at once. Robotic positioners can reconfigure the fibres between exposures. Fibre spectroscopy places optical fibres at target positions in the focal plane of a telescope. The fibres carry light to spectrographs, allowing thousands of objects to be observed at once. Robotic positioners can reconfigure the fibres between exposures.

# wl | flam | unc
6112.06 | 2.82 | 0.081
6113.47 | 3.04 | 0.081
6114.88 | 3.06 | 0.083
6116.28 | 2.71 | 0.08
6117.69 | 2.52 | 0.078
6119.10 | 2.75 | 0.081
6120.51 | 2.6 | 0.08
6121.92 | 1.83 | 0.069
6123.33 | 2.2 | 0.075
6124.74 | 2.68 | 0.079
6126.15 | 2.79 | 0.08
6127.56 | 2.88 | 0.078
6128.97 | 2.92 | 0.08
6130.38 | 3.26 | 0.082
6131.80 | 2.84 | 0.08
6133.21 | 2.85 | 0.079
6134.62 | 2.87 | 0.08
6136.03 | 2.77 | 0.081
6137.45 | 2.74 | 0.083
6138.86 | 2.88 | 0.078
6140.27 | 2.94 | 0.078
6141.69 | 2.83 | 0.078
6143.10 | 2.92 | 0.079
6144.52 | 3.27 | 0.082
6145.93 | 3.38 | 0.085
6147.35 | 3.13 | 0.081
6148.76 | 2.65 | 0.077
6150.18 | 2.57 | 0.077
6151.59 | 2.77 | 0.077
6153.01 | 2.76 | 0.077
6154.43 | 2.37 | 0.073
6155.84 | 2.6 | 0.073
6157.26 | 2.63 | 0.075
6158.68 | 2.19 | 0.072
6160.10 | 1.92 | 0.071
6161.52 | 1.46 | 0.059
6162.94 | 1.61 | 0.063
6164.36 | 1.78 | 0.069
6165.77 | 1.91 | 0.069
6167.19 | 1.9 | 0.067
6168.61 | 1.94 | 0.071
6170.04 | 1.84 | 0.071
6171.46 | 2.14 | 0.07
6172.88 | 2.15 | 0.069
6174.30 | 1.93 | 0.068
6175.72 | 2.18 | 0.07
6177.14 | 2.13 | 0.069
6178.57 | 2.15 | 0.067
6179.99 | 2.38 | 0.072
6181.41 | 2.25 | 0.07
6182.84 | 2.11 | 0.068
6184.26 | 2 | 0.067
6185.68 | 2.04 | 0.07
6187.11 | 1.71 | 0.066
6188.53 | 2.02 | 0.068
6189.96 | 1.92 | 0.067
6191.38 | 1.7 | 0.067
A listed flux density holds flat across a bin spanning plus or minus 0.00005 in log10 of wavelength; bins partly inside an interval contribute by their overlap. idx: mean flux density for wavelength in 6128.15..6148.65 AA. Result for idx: 2.96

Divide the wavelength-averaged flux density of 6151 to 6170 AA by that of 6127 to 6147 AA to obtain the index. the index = 0.7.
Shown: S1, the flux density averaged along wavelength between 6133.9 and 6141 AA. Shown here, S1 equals 2.84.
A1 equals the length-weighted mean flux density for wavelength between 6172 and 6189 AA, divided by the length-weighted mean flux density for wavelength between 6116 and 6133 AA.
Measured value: 0.78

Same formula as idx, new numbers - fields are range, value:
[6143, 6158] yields 2.82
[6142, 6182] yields 2.32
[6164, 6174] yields 1.96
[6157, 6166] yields 1.89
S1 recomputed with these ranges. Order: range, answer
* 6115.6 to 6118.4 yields 2.61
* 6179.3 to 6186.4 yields 2.15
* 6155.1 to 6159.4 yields 2.47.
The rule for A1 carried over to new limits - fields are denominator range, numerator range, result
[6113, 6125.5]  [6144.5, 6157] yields 1.08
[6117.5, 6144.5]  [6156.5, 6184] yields 0.74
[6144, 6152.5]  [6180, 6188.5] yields 0.70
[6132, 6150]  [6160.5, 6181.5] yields 0.68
